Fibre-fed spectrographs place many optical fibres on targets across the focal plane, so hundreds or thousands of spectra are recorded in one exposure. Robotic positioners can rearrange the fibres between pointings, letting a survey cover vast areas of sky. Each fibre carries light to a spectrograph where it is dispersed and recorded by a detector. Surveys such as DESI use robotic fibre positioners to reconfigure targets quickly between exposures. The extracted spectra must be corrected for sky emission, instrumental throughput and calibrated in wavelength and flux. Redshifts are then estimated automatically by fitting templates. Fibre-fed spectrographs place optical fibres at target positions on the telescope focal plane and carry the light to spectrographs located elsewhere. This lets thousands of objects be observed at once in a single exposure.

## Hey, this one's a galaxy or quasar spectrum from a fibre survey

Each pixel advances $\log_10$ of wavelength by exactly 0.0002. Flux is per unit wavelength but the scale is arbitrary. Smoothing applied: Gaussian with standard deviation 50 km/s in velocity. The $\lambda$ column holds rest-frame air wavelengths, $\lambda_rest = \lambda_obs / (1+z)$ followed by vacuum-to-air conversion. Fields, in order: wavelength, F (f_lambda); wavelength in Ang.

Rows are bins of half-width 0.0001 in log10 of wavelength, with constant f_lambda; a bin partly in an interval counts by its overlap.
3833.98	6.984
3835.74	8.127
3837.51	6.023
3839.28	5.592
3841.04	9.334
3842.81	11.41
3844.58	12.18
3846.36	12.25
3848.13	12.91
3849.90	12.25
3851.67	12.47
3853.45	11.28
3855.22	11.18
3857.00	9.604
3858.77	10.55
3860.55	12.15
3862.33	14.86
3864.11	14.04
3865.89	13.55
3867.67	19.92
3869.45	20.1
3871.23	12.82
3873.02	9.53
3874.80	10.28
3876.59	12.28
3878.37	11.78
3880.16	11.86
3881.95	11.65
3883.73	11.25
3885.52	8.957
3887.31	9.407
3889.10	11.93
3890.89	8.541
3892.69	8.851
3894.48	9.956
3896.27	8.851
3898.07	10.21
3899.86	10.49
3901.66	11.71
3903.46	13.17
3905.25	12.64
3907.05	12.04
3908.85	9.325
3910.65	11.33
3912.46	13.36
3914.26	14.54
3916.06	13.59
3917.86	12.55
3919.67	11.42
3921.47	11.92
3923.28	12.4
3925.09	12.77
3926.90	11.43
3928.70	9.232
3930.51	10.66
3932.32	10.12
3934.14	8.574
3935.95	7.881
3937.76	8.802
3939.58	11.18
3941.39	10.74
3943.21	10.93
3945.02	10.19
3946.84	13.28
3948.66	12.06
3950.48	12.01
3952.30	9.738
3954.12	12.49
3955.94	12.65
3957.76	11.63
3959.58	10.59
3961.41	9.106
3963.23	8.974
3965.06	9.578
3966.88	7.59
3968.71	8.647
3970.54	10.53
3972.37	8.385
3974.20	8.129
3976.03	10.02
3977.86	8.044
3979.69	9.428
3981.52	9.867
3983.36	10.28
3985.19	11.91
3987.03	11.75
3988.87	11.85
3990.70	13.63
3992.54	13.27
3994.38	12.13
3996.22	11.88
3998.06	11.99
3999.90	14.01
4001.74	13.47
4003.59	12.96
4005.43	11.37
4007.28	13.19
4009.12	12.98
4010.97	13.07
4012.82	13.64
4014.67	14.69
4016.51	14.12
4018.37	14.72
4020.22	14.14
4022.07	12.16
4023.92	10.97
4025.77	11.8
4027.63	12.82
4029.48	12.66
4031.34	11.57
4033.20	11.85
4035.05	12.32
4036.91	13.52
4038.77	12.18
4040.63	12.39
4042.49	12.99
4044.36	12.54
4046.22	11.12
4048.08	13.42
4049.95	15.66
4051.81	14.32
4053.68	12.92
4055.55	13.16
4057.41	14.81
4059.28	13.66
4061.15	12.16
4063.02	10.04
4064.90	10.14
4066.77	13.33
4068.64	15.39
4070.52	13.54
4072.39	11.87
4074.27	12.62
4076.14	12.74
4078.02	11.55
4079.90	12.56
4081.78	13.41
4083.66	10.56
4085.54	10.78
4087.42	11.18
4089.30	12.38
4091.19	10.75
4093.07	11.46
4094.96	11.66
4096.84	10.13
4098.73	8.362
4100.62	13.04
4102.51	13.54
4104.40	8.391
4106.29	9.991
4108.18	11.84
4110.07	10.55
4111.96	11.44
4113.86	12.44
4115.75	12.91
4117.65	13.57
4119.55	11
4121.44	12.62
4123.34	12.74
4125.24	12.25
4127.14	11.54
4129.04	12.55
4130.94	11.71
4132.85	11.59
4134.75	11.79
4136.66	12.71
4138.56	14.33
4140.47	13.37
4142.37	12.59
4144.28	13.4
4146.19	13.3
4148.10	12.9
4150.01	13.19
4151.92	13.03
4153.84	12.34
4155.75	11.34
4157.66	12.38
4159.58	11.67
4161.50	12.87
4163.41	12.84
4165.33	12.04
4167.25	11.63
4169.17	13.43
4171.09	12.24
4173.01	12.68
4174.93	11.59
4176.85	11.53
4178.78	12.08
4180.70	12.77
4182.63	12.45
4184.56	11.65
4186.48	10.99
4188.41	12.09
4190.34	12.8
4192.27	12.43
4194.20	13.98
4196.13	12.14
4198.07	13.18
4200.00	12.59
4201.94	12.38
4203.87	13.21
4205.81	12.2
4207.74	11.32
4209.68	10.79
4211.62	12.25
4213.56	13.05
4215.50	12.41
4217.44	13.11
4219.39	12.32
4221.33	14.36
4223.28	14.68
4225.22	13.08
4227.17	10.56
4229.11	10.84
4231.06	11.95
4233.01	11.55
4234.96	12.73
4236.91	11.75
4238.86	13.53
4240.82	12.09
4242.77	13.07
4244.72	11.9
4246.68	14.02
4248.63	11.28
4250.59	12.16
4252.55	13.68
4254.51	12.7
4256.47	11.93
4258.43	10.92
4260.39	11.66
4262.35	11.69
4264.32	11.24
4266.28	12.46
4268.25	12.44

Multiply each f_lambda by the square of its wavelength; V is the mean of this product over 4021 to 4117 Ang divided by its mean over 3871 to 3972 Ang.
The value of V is 1.2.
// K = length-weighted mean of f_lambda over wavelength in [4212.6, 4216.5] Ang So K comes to 12.7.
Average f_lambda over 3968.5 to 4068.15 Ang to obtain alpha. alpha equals 12.2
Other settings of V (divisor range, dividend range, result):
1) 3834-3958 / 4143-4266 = 1.27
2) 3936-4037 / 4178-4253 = 1.21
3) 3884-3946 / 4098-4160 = 1.24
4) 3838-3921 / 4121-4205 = 1.23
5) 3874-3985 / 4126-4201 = 1.31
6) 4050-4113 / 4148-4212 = 1.08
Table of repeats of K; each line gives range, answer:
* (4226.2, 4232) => 11.1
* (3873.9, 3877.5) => 11.3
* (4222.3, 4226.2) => 13.9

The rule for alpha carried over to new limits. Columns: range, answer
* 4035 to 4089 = 12.7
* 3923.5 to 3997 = 10.6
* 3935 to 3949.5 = 10.6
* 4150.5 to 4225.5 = 12.5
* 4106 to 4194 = 12.3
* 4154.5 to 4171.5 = 12.3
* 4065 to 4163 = 12.1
